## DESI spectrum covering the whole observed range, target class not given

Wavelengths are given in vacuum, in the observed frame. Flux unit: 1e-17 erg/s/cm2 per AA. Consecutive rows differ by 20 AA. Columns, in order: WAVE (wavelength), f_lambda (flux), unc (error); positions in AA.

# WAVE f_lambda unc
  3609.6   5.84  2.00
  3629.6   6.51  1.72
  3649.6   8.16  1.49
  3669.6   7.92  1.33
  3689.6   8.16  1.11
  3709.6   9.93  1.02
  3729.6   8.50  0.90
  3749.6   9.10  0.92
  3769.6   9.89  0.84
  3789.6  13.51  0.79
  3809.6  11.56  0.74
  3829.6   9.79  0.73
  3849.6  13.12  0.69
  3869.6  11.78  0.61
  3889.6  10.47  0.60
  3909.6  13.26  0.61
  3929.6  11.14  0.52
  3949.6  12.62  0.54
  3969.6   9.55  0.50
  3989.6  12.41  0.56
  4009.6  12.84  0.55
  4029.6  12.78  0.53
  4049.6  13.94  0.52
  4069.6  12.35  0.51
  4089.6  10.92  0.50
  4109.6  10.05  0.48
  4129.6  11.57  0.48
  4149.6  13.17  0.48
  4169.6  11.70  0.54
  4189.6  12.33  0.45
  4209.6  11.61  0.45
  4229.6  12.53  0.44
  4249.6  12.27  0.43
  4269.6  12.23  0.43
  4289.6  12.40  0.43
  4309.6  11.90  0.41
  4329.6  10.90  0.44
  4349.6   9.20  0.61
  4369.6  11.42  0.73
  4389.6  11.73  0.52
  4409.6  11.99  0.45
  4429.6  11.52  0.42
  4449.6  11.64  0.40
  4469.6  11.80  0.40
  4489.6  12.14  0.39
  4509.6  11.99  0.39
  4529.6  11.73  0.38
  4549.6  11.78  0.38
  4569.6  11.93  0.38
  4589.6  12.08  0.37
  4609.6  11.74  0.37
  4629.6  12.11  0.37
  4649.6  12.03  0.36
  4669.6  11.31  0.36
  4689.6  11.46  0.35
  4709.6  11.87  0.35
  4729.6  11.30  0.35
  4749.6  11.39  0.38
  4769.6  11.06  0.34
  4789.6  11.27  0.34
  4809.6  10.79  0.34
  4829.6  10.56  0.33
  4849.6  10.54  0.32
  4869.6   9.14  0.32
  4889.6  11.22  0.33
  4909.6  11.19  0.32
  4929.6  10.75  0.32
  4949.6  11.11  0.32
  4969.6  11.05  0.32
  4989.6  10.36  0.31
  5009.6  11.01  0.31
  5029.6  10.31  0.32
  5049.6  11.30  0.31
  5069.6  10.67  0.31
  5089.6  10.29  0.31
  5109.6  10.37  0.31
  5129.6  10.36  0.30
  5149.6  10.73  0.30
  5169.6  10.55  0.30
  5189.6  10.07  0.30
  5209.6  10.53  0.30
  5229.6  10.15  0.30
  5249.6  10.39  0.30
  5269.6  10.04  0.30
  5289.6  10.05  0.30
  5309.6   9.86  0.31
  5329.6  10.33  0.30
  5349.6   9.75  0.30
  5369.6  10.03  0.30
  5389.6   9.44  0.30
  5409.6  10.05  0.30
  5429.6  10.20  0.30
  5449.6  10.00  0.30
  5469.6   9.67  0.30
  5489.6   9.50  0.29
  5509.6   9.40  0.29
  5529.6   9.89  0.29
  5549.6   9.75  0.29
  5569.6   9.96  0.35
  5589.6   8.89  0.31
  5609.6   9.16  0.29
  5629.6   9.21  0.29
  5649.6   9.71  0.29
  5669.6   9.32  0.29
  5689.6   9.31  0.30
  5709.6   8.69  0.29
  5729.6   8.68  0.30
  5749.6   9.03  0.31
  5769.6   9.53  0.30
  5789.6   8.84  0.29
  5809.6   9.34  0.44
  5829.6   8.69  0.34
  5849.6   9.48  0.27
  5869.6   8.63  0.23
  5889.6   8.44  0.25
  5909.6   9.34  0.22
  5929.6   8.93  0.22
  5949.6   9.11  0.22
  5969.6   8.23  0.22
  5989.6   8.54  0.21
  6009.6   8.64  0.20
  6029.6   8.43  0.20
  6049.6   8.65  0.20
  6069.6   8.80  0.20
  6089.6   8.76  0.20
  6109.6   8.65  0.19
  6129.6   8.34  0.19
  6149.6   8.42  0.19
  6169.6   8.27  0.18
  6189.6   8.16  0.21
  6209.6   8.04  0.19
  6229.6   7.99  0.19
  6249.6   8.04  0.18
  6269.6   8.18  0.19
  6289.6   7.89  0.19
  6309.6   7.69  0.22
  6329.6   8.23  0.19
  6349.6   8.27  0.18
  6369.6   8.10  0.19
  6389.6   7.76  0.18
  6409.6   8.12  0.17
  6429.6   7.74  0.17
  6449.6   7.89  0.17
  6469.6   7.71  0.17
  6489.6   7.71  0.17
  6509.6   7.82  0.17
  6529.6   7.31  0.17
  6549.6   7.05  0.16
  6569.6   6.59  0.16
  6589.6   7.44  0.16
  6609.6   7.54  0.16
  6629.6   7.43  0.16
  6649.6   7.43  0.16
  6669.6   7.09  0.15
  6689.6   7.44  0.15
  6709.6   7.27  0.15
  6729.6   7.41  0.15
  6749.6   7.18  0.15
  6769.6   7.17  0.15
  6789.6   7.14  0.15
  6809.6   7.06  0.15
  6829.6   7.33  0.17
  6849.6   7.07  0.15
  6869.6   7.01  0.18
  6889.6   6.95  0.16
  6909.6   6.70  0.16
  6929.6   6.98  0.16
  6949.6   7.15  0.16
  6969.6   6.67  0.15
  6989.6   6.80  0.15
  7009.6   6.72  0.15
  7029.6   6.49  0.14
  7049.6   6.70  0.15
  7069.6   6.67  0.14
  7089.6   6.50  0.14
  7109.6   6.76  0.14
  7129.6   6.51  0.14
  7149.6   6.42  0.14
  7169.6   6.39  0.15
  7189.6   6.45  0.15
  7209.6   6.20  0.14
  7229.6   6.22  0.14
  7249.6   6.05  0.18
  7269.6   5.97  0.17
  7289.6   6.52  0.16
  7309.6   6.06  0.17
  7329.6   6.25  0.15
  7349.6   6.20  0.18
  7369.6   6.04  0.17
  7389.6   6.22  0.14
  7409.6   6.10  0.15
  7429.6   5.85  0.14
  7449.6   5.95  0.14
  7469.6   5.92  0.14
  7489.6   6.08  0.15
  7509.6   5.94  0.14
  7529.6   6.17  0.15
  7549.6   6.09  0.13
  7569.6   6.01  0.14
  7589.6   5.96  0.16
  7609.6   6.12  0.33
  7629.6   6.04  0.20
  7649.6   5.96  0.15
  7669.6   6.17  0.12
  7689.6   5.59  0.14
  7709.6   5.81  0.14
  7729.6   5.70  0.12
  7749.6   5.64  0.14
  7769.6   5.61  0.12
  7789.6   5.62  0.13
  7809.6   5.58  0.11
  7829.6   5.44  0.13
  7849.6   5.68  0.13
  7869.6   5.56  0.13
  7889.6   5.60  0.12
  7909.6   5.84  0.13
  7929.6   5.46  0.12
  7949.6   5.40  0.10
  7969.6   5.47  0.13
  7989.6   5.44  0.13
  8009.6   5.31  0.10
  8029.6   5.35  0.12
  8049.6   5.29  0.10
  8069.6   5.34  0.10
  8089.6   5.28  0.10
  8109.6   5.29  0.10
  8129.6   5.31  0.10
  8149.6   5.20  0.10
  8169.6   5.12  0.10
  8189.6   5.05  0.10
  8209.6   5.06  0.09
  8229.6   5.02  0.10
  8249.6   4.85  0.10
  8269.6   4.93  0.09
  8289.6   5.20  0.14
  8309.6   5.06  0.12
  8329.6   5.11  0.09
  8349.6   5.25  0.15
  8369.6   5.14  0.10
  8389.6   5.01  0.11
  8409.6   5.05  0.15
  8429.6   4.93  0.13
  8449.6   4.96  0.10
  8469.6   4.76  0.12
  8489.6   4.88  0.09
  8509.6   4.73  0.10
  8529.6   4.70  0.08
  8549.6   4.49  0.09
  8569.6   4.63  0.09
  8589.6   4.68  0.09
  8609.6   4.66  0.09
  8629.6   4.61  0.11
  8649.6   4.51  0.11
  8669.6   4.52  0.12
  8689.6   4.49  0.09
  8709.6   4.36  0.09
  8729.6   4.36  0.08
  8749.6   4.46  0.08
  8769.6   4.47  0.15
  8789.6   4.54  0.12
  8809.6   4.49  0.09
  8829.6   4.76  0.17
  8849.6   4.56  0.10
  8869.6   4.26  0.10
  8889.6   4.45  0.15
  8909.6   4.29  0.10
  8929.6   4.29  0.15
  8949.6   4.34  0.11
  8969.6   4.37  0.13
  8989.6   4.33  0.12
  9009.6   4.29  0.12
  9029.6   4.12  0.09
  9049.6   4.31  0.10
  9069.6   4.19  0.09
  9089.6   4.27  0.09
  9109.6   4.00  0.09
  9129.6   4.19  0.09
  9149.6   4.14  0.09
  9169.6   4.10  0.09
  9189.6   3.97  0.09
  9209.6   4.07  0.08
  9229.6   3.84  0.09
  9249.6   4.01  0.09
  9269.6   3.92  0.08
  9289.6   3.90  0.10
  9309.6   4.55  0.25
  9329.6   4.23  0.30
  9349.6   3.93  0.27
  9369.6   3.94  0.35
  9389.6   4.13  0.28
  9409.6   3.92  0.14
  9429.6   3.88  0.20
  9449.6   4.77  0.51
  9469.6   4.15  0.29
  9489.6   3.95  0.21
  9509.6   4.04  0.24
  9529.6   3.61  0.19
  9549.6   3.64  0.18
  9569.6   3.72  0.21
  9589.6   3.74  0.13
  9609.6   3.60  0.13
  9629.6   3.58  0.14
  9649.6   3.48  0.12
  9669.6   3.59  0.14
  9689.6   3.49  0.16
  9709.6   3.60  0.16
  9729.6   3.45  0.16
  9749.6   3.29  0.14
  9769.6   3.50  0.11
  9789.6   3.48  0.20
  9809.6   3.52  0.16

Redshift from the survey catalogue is 0.00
